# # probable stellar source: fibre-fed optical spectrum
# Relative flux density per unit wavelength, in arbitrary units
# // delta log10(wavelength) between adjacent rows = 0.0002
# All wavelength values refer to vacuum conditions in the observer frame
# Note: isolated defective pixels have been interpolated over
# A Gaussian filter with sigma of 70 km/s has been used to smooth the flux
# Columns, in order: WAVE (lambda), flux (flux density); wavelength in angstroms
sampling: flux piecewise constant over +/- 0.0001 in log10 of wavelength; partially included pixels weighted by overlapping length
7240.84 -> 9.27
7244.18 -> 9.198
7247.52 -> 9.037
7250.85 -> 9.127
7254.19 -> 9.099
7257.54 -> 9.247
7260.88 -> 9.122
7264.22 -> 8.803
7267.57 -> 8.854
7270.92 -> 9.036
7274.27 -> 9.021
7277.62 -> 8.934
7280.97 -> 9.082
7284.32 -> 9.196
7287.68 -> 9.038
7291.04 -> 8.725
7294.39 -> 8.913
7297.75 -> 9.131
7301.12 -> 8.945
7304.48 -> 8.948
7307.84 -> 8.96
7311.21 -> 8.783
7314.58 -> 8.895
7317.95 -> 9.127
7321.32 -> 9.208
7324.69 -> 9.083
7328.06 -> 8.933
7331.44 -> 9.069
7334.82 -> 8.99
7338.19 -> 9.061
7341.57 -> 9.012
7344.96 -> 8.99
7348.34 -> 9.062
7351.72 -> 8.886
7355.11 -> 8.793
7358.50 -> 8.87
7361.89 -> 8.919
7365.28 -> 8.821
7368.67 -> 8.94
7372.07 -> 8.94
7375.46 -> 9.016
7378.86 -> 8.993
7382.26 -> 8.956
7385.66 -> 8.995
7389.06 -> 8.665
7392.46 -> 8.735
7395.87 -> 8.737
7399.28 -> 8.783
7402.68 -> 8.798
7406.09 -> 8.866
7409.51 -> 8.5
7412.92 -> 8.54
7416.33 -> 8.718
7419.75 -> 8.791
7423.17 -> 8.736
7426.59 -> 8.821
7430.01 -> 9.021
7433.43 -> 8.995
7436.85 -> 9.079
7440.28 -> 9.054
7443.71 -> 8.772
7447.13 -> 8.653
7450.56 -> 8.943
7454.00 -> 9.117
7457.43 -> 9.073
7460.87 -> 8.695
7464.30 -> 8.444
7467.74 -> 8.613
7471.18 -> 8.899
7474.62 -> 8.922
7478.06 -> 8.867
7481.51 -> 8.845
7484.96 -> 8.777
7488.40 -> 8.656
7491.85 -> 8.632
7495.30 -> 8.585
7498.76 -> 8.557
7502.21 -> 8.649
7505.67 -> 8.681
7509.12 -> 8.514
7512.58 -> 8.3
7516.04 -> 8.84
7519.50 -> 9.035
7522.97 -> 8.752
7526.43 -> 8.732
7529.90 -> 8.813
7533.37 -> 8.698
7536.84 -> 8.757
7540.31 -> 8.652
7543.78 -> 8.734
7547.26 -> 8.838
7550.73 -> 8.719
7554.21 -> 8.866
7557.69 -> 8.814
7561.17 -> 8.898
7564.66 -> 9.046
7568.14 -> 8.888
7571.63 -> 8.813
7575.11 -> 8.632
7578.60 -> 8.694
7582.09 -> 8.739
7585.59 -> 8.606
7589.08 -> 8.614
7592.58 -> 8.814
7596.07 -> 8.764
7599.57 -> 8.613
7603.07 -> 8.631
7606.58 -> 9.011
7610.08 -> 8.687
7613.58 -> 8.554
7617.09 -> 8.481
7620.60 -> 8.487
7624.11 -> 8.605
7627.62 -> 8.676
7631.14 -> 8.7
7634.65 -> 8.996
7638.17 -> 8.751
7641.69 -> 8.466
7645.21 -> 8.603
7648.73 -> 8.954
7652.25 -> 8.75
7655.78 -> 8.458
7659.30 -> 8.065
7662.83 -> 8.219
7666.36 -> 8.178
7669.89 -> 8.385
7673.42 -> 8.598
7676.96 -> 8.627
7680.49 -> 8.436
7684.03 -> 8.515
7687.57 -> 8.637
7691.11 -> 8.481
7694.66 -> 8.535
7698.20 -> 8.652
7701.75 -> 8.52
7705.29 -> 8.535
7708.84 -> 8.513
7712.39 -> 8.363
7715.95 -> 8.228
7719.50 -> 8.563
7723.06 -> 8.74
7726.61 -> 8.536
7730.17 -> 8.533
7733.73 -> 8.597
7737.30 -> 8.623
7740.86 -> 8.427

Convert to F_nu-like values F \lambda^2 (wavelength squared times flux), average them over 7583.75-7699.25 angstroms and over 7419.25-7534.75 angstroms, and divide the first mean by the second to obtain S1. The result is 1.0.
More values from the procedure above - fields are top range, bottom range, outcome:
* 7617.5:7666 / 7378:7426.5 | 1.04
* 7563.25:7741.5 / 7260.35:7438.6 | 1.05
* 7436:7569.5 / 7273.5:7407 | 1.03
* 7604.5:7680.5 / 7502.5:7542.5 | 1.02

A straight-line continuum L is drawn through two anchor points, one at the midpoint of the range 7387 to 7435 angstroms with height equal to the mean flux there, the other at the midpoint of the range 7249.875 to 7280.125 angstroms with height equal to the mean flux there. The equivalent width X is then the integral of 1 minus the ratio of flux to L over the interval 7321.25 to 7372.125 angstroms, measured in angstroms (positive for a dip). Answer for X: -0.5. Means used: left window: 9.02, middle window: 8.97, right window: 8.77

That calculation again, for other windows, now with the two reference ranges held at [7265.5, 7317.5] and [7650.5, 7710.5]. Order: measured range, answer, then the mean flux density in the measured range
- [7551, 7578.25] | -0.7 angstroms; 8.84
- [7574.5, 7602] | -0.3 angstroms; 8.69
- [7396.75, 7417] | 0.3 angstroms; 8.7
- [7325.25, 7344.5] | -0.2 angstroms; 9.01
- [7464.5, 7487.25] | -0.1 angstroms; 8.79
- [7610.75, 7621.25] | 0.0 angstroms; 8.53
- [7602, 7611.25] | -0.2 angstroms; 8.79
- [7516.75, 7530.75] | -0.3 angstroms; 8.83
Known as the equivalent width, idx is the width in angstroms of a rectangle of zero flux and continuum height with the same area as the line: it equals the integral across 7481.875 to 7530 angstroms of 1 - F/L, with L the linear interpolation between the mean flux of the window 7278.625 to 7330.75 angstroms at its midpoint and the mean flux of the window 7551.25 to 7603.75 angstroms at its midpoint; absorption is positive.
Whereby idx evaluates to 0.79 angstroms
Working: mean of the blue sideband 9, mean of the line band 8.68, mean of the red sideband 8.76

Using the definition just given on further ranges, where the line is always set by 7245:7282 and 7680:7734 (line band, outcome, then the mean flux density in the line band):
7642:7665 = 0.2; 8.5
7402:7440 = 0.2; 8.81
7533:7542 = 0.0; 8.7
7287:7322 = 0.1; 8.96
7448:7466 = -0.1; 8.84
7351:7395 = 0.1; 8.88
